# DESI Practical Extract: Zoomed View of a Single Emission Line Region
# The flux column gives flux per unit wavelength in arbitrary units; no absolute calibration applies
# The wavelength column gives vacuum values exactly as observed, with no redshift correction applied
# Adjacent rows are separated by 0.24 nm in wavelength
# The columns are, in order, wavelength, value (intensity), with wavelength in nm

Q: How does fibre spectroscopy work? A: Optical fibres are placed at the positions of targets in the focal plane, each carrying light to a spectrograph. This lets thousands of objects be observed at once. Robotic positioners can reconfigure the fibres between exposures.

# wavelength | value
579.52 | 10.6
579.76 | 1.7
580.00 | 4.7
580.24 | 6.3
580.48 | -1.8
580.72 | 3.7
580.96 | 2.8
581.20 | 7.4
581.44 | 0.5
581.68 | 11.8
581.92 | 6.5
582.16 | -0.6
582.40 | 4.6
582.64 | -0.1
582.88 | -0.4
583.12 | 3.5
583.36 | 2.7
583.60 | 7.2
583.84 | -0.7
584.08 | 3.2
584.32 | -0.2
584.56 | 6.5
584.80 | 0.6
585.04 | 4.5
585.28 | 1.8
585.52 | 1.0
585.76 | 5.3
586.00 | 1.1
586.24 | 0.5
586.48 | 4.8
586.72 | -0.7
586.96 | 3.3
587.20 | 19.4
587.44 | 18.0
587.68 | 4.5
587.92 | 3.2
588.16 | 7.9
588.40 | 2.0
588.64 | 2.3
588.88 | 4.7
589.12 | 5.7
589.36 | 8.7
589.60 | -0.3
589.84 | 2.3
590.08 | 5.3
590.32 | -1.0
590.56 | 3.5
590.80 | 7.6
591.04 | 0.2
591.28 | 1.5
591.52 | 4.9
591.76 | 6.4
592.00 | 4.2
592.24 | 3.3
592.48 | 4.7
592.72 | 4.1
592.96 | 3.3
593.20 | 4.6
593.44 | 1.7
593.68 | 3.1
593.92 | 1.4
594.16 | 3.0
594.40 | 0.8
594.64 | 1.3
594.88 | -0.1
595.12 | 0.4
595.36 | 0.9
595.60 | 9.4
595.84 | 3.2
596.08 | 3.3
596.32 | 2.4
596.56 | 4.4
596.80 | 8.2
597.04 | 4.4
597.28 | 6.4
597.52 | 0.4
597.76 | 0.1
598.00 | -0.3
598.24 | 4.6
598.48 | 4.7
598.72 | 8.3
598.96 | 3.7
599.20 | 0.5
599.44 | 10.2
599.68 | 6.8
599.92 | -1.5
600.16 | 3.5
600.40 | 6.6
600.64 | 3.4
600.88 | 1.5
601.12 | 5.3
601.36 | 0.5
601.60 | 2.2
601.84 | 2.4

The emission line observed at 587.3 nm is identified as [O III]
